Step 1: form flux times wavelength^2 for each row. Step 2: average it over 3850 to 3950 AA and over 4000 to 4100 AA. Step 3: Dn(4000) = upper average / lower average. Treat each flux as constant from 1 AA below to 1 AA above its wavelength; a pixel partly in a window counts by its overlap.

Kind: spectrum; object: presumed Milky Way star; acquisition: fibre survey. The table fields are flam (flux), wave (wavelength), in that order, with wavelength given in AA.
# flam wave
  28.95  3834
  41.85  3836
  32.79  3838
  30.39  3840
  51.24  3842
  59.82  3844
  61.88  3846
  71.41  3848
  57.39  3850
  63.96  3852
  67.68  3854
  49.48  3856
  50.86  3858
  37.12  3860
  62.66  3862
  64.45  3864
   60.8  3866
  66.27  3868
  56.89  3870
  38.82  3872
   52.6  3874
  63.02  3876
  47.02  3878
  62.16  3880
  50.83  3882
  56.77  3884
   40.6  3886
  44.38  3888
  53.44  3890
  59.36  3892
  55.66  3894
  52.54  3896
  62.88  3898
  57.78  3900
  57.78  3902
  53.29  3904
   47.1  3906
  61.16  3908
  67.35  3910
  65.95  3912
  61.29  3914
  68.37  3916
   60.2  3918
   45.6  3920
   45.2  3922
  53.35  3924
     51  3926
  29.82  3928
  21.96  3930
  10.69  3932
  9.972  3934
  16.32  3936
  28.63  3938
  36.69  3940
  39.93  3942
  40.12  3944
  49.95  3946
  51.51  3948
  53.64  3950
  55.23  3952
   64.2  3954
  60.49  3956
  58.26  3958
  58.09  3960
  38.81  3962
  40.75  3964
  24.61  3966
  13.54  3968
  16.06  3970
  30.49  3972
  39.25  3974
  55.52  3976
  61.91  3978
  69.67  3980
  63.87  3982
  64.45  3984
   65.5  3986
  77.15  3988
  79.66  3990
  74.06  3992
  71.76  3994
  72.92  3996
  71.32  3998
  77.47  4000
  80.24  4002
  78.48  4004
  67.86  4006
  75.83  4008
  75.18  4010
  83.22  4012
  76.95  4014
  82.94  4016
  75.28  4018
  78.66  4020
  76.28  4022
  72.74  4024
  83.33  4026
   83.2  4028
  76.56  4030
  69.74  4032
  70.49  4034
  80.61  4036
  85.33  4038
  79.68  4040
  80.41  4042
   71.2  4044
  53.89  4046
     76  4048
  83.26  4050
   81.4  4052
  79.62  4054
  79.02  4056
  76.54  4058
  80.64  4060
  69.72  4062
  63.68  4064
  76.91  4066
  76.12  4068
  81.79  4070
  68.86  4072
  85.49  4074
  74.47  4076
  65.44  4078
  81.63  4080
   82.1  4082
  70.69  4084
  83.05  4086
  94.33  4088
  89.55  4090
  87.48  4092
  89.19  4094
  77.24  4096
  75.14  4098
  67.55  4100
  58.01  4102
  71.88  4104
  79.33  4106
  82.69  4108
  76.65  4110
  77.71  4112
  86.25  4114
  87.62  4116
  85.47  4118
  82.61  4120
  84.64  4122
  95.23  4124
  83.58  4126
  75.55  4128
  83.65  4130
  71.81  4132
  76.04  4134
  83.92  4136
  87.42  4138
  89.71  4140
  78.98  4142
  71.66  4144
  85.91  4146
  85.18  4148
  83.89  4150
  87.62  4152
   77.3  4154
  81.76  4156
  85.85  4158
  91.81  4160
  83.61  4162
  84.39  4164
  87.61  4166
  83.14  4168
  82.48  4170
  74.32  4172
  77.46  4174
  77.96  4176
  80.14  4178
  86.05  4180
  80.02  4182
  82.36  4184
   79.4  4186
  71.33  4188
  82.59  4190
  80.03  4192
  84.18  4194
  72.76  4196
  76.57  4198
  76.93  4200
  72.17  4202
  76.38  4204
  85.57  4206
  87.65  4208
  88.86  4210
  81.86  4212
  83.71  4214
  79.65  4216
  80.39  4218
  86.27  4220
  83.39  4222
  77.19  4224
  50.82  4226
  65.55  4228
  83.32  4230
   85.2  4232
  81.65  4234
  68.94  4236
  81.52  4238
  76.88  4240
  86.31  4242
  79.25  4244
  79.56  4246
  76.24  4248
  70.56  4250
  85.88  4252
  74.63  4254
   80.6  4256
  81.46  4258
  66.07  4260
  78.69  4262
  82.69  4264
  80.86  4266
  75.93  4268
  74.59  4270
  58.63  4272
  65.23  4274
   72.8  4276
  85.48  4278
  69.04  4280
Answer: 1.67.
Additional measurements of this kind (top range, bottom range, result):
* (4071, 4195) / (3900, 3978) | 2.00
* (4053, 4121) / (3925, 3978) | 2.16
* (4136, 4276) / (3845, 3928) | 1.66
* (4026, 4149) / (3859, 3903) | 1.60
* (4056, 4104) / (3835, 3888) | 1.61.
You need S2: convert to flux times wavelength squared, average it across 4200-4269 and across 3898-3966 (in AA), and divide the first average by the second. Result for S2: 1.94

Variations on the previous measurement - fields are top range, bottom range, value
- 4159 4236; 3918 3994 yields 1.94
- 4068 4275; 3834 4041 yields 1.56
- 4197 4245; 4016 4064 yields 1.13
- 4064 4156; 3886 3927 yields 1.59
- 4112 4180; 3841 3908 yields 1.70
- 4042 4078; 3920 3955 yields 2.05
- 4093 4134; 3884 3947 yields 1.88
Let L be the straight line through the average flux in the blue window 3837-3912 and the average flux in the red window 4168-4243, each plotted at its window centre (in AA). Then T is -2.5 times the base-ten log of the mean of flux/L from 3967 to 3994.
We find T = 0.14 mag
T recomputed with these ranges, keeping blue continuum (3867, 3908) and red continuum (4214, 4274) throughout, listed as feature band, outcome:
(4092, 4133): -0.17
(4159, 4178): -0.15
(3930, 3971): 0.46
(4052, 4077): -0.17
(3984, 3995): -0.20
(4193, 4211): -0.08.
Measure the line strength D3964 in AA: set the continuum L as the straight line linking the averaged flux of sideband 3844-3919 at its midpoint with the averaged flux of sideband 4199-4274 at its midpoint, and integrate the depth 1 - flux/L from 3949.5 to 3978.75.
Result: 8.24 AA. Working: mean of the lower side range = 57.1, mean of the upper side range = 77.8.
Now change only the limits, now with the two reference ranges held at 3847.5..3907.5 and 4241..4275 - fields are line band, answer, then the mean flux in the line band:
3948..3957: 0.29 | 57.6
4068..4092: -4.83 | 79.9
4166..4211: -4.73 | 80.1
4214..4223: -1.02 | 82.6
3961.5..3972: 5.88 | 26.5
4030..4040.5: -2.12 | 77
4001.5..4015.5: -3.20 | 76.9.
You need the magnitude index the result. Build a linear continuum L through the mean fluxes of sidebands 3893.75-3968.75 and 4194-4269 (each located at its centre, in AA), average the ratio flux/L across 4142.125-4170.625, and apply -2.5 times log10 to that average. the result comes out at -0.18 mag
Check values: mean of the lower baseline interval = 46.6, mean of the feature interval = 83.6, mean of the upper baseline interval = 78.5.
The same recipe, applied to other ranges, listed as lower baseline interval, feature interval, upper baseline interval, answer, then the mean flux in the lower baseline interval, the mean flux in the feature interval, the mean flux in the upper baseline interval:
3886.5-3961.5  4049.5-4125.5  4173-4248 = -0.20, 48.8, 79.2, 79.1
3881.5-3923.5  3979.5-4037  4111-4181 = -0.12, 55.6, 75.1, 82.8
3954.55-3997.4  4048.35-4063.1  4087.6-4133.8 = -0.12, 54.4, 78.4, 80.7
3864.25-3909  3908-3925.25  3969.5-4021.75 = 0.00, 54.8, 58.5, 68.5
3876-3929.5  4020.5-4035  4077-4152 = -0.09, 54.1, 76.1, 80.9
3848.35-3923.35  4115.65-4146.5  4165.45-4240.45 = -0.12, 56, 82.6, 79.2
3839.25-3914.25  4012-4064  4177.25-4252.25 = -0.15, 55.9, 76.8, 79.1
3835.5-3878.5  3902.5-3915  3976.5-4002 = 0.03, 54.2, 59.3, 70.9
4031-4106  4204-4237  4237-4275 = -0.04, 76.7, 79.3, 76.6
